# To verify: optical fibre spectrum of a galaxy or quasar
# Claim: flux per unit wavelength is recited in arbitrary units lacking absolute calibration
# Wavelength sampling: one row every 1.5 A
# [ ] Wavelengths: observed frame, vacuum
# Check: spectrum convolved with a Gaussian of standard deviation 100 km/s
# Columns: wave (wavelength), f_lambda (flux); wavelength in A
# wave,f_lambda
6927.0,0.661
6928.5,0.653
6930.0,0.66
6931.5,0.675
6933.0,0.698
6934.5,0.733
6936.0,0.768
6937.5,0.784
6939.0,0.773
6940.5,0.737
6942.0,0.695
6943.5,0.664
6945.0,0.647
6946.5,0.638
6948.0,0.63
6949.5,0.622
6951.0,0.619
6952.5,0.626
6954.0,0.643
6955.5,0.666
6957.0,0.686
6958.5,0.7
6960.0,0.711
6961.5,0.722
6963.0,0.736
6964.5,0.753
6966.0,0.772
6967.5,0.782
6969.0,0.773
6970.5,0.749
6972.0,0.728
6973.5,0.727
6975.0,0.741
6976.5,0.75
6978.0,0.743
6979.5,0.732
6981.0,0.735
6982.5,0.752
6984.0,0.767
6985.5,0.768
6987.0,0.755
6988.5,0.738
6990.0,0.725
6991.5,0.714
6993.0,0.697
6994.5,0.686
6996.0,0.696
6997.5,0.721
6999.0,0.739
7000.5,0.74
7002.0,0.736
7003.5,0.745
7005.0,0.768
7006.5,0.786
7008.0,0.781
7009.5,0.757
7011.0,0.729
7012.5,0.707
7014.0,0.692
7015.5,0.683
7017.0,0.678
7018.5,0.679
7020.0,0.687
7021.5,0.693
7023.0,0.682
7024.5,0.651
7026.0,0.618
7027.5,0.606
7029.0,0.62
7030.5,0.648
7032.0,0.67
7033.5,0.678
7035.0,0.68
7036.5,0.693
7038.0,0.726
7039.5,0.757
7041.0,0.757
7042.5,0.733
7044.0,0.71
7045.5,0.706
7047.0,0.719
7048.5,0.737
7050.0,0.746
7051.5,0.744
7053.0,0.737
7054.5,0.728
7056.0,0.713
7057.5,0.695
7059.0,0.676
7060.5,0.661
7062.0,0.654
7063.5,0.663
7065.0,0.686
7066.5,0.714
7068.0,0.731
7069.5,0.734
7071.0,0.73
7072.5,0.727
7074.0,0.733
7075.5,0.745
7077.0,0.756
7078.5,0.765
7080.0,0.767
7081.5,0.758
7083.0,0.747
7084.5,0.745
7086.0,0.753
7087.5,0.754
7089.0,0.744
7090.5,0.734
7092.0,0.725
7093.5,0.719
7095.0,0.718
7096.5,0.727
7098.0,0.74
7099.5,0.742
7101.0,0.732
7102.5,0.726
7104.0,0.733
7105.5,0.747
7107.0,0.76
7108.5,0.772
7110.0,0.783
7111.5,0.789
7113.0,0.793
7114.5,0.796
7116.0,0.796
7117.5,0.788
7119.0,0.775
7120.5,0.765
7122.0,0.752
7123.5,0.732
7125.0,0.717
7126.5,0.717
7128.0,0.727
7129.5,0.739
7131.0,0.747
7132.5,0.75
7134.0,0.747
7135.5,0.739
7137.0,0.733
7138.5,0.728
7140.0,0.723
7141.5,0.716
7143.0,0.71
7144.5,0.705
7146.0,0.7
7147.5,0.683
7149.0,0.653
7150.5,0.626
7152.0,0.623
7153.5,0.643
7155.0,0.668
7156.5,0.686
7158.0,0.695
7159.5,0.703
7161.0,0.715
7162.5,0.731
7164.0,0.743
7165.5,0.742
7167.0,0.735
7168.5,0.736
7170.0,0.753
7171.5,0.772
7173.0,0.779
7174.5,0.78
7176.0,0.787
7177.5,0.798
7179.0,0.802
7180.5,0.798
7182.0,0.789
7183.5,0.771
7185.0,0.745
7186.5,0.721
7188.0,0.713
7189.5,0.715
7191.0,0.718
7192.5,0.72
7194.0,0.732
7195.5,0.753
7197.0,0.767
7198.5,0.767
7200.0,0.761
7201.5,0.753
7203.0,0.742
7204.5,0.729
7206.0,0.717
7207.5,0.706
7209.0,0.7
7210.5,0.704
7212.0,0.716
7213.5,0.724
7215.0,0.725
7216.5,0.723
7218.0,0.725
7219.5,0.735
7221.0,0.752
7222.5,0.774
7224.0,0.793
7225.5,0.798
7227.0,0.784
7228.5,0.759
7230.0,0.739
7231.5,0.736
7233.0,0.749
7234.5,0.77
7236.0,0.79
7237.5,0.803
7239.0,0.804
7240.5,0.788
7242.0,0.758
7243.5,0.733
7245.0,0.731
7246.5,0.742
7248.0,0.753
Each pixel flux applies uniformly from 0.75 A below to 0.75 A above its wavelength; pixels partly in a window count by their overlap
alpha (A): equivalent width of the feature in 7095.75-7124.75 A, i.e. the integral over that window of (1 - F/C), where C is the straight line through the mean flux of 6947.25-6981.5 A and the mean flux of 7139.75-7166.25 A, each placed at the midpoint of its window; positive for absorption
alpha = -2.6 A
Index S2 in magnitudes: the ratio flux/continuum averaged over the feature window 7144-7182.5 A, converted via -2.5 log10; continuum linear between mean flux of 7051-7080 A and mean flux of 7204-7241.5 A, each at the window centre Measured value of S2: 0.02 mag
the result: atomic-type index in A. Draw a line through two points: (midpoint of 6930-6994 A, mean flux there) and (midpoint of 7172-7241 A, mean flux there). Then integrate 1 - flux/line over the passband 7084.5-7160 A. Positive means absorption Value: 1.06 A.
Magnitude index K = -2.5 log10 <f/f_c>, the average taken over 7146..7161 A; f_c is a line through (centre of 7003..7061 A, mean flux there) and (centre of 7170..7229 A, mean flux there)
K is 0.11 mag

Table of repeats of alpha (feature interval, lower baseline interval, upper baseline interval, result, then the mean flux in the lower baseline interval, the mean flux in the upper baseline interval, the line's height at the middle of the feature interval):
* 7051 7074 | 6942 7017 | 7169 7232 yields 0.72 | 0.717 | 0.749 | 0.729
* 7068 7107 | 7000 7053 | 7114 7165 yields -1.44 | 0.707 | 0.719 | 0.714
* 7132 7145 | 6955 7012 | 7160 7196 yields 0.36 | 0.737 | 0.752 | 0.749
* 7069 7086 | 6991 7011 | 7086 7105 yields -0.29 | 0.736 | 0.734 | 0.734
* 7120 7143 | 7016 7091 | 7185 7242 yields -0.22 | 0.709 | 0.746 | 0.727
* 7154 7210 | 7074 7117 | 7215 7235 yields 0.98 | 0.752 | 0.755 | 0.754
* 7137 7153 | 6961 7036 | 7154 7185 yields 1.20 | 0.718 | 0.748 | 0.744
